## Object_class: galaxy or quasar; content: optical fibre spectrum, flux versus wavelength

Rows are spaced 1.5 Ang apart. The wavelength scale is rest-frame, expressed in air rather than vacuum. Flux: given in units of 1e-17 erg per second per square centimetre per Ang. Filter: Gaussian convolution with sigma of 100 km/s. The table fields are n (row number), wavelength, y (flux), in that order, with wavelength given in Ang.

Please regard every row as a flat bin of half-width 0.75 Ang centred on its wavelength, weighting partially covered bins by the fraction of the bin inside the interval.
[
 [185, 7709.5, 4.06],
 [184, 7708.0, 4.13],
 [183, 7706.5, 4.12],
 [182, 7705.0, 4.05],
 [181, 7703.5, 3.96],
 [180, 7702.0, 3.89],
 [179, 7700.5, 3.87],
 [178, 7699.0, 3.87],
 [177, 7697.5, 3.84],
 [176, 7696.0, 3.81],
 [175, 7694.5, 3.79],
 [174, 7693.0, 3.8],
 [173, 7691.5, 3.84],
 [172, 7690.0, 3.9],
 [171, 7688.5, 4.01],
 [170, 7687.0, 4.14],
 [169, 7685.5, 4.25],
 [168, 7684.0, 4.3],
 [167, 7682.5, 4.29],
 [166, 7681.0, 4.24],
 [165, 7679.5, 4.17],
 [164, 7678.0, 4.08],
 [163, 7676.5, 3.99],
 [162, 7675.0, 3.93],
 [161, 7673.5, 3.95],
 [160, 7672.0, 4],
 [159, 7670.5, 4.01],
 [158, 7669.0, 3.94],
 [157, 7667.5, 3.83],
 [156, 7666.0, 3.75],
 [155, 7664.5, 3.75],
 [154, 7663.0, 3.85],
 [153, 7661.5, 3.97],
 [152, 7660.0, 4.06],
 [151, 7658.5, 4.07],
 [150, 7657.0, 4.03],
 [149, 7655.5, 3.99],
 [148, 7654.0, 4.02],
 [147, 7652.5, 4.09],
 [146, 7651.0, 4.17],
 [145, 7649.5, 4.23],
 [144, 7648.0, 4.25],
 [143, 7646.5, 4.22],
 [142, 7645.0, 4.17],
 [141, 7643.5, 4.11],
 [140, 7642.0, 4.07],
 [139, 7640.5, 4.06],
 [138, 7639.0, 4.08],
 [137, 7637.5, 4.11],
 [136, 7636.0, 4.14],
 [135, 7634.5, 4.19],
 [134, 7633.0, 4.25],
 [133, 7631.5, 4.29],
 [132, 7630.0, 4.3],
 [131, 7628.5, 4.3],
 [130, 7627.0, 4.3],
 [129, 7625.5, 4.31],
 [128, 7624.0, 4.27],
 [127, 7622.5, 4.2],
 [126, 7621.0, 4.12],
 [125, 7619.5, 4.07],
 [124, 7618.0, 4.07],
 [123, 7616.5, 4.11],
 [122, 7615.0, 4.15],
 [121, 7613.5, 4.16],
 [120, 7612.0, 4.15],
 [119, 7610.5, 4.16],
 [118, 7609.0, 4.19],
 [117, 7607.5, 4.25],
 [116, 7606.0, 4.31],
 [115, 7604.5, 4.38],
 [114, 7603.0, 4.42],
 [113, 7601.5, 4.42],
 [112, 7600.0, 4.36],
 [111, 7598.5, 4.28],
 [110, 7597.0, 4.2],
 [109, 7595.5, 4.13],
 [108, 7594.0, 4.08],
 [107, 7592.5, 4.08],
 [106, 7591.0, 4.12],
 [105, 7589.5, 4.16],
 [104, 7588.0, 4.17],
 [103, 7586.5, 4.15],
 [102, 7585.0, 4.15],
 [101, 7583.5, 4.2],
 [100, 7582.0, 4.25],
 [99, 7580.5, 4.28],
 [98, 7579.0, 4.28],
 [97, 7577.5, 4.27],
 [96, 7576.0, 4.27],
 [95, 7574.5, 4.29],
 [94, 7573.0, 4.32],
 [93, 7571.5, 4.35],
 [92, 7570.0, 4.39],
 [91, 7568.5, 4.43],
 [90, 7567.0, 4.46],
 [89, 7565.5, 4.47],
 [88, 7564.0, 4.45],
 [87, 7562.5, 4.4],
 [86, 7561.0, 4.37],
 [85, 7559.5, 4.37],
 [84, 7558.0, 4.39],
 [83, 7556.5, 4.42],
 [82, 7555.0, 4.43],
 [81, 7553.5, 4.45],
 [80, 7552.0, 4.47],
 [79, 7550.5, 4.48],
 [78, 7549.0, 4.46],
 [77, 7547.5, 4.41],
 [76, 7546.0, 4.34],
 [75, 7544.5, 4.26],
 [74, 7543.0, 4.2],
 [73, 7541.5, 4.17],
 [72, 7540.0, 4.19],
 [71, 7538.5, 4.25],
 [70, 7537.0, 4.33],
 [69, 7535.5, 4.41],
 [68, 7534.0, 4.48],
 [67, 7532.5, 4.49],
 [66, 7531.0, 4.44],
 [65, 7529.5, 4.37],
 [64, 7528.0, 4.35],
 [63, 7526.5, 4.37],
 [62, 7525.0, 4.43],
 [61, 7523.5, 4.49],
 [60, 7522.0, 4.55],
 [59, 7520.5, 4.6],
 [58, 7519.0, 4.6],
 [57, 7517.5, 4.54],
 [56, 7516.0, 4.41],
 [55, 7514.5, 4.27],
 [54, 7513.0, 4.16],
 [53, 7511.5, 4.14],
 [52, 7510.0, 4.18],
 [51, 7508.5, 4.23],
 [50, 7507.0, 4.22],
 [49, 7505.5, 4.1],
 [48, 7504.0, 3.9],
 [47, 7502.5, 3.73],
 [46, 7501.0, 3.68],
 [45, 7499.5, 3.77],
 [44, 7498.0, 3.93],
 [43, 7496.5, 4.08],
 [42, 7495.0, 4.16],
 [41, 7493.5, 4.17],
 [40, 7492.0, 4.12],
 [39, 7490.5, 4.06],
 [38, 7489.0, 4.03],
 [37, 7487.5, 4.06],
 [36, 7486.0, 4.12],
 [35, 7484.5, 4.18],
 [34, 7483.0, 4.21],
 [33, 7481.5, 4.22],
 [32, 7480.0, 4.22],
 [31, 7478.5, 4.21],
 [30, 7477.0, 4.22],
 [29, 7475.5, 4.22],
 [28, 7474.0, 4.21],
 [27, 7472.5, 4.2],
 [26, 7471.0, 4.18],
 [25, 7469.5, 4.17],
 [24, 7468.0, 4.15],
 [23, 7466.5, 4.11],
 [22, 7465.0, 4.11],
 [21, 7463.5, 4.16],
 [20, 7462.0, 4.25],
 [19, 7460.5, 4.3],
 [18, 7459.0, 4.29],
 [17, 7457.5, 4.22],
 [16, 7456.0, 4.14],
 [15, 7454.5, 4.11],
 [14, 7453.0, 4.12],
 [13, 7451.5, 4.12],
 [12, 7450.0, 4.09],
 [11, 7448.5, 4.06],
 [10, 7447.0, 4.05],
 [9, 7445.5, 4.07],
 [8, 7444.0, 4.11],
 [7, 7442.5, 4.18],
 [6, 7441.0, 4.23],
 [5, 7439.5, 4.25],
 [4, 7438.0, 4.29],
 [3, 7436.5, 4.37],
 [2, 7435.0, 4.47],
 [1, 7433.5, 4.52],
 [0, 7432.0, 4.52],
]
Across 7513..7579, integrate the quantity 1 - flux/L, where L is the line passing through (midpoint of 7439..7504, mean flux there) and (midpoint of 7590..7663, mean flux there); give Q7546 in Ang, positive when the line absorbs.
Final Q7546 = -3.9 Ang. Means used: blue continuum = 4.12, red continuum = 4.17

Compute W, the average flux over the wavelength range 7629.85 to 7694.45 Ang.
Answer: 4.06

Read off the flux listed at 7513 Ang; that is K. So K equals 4.16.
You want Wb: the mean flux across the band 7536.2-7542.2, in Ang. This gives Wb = 4.24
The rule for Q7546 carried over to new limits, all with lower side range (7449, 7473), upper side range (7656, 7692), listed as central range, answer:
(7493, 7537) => -1.3 Ang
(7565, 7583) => -1.1 Ang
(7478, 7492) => 0.0 Ang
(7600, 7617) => -0.8 Ang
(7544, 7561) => -1.3 Ang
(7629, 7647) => -0.6 Ang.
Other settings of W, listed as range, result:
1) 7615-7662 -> 4.15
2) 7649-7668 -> 3.98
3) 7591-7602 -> 4.21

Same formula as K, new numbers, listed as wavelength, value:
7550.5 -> 4.48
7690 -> 3.9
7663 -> 3.85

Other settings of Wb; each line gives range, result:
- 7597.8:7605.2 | 4.37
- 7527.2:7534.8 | 4.43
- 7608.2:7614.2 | 4.17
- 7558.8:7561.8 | 4.37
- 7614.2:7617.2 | 4.13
